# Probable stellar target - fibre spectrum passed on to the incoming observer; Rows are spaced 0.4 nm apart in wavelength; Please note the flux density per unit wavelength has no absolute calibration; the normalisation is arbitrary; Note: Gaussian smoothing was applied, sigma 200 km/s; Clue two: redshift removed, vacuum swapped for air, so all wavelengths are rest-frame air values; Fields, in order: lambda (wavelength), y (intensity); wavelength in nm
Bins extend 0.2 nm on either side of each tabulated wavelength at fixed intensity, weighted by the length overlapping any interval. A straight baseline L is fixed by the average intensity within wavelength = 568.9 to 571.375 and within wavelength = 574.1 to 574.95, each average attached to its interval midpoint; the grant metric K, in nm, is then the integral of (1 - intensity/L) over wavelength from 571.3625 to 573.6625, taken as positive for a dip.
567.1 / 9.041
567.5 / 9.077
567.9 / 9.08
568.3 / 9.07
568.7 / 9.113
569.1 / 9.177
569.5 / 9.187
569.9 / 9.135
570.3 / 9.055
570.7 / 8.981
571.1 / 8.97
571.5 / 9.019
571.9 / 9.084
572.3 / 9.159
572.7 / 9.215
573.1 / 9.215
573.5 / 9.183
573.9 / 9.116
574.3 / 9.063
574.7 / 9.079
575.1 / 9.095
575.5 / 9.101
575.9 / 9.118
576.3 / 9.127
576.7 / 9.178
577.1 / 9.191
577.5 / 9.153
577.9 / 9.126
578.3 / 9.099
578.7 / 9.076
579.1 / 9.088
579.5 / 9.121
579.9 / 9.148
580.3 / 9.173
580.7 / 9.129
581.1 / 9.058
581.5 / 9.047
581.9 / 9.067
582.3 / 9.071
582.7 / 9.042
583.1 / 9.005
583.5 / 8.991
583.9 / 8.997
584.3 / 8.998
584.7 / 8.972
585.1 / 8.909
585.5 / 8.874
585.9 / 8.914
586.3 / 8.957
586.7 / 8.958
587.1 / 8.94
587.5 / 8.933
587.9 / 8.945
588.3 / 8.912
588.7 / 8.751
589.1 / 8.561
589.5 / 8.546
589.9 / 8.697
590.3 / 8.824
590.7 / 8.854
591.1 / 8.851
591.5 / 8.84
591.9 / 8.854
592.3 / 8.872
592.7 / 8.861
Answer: -0.02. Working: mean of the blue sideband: 9.08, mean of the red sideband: 9.07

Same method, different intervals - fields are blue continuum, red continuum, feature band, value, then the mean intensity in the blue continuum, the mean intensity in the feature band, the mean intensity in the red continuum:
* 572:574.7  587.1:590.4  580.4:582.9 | -0.03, 9.15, 9.07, 8.78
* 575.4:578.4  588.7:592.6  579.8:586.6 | -0.04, 9.14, 9.02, 8.77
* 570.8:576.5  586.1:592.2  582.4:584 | -0.01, 9.11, 9.01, 8.83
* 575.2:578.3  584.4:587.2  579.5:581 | -0.01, 9.14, 9.14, 8.93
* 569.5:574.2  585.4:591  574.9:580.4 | -0.07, 9.11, 9.13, 8.83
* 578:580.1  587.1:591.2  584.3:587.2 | -0.01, 9.11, 8.94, 8.79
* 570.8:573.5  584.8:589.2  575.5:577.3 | -0.02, 9.11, 9.15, 8.89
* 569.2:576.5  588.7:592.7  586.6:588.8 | -0.02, 9.11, 8.91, 8.77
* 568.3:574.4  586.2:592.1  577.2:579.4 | -0.03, 9.11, 9.11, 8.83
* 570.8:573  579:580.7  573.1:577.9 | -0.01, 9.09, 9.13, 9.13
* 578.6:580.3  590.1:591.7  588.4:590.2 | 0.04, 9.12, 8.66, 8.84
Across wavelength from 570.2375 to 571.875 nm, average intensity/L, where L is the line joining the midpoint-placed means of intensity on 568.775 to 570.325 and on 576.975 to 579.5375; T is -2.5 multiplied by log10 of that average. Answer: 0.02 mag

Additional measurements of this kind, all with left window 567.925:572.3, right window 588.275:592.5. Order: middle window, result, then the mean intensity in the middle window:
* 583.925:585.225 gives -0.01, 8.97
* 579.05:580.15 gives -0.02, 9.13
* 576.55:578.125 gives -0.02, 9.16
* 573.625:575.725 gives -0.01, 9.09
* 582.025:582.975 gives -0.02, 9.05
